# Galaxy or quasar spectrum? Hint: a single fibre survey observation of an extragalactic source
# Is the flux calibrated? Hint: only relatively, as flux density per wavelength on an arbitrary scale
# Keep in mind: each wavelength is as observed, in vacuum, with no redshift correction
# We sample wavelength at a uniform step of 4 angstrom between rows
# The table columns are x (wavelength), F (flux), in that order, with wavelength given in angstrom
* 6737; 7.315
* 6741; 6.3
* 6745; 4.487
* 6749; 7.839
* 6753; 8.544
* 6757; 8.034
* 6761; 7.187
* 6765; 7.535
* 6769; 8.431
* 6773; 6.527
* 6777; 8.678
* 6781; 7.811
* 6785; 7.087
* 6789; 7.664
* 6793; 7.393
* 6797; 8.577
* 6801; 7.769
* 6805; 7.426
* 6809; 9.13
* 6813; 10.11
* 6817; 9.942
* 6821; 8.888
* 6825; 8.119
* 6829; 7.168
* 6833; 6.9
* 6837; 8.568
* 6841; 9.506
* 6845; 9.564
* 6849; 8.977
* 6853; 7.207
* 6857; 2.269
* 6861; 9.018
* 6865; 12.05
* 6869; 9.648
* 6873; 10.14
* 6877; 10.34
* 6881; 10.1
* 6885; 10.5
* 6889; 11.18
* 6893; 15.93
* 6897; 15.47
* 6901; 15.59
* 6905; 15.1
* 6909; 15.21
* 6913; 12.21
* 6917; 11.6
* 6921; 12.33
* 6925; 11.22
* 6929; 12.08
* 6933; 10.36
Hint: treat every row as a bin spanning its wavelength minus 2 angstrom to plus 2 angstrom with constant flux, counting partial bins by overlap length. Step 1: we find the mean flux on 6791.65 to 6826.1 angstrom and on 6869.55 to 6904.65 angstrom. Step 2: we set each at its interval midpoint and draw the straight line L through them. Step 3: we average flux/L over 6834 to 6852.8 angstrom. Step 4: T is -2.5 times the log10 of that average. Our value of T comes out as 0.16 mag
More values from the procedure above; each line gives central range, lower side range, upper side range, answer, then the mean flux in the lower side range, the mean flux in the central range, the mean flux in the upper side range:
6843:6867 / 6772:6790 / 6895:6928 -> 0.32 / 7.6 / 8.18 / 13.5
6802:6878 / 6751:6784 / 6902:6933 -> 0.18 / 7.82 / 8.65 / 12.8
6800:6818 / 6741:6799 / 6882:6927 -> 0.04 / 7.51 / 8.88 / 13.2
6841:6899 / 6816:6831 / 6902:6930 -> 0.07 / 8.44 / 10.1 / 12.9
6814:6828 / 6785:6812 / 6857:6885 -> -0.05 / 8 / 8.93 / 9.67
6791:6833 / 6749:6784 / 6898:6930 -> 0.13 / 7.82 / 8.38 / 13.3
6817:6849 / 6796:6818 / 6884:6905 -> 0.21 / 8.79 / 8.52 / 14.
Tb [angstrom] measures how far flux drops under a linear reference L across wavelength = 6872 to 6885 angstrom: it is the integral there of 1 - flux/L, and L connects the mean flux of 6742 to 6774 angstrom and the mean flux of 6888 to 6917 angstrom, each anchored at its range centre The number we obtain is 2.9 angstrom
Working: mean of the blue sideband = 7.32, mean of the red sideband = 14.3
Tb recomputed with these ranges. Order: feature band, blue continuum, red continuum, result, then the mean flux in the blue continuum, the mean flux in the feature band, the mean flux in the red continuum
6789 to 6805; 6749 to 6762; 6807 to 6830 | 1.5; 7.97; 7.82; 8.97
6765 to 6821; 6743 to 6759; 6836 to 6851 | -0.5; 7.23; 8.2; 9.19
